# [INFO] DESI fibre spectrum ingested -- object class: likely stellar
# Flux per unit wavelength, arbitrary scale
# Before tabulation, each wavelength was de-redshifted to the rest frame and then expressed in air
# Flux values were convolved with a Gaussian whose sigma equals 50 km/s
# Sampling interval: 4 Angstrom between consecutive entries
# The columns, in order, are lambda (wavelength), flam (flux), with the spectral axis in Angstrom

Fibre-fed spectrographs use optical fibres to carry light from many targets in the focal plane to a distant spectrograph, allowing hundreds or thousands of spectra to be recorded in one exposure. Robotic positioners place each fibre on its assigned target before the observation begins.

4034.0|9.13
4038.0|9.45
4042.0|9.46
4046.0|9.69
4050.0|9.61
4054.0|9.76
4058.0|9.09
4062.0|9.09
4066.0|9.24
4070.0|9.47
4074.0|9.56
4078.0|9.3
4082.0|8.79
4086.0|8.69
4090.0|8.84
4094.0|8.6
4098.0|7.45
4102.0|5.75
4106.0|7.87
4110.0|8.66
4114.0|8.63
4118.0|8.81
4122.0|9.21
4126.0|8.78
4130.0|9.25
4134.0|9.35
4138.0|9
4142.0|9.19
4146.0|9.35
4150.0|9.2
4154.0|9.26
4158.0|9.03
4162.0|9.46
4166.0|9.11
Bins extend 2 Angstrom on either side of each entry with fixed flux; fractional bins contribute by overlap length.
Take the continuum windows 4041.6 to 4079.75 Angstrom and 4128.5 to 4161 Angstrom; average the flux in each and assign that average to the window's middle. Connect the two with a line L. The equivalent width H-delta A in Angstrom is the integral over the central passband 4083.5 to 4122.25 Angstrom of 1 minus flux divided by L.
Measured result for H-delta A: 4.59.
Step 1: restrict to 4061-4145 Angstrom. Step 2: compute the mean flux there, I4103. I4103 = 8.74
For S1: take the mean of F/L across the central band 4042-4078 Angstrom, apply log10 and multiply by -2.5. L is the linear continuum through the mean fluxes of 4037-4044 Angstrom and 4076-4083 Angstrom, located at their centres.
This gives -0.019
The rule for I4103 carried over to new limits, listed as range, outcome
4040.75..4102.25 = 8.98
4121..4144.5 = 9.13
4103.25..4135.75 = 8.75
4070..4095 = 9.02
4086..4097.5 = 8.55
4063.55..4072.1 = 9.34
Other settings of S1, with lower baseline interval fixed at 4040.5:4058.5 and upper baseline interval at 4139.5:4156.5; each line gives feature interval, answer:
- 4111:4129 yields 0.055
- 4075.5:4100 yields 0.097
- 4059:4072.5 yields 0.028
